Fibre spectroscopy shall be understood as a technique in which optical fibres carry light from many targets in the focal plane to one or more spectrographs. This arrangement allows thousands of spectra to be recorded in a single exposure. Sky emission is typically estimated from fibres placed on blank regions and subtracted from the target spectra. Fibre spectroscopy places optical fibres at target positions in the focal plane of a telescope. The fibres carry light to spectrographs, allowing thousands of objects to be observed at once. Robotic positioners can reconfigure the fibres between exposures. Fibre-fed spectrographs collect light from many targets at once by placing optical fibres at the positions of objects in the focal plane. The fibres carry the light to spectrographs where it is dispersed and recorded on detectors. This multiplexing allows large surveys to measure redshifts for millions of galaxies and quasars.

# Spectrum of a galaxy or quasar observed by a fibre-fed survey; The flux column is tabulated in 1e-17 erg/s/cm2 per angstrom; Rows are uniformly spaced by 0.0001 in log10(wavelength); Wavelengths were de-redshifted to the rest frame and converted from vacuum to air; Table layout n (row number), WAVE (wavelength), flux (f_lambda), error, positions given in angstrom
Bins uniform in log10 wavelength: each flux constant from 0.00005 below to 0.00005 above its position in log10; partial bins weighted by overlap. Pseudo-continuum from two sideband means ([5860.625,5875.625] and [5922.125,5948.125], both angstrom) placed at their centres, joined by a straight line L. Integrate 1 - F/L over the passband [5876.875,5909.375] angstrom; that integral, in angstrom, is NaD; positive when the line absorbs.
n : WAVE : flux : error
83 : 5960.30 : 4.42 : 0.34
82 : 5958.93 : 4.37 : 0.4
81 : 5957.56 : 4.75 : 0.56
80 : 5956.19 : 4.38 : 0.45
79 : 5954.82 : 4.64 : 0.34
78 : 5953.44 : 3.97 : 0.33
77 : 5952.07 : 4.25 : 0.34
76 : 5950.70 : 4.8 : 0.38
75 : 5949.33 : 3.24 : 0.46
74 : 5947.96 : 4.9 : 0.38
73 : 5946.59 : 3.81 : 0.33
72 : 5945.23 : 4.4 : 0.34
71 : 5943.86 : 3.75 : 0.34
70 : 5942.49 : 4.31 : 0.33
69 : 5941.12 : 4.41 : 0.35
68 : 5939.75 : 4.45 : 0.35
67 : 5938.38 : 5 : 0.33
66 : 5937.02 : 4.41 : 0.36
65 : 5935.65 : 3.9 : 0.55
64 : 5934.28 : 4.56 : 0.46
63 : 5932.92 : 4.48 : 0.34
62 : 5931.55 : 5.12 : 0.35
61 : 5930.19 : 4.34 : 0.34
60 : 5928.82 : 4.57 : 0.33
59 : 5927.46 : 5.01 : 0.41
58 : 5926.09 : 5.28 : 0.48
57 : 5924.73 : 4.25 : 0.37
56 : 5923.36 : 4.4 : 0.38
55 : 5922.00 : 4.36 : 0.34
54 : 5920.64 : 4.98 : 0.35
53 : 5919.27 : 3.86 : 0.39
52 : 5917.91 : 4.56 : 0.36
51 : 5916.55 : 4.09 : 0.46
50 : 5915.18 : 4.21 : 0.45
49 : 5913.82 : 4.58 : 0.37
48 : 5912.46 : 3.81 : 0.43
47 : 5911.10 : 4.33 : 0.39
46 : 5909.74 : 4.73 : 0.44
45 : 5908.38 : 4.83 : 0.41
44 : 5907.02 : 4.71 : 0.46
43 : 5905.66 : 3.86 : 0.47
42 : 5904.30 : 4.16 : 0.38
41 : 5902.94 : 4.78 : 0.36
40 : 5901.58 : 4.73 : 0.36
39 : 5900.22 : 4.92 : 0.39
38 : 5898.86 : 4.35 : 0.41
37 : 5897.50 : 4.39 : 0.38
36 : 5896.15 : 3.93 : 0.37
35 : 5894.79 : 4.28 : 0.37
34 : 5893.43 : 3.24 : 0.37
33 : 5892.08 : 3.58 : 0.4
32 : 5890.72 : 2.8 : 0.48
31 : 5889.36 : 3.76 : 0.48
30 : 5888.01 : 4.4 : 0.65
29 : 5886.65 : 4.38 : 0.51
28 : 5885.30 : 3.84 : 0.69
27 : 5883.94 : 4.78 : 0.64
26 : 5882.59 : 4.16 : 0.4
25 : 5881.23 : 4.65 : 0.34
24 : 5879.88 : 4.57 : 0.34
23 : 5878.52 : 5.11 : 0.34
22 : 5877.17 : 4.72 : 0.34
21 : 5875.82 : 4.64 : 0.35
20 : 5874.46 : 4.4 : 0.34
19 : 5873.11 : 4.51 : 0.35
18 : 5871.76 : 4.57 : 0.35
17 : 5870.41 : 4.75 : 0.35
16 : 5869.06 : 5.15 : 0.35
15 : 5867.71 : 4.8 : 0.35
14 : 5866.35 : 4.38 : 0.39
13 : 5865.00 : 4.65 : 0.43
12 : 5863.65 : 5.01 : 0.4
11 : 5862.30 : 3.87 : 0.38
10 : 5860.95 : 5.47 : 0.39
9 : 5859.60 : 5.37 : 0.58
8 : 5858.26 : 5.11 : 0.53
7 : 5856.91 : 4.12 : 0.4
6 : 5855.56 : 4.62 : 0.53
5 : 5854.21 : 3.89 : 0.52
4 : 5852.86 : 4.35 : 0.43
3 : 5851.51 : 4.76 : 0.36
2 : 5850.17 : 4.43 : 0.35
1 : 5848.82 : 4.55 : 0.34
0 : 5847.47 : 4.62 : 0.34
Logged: 2.18 angstrom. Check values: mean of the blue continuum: 4.67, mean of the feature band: 4.29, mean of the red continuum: 4.48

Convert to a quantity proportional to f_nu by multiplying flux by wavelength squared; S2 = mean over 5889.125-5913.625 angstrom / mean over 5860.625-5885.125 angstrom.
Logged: 0.91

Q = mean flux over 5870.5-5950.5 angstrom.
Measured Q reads 4.37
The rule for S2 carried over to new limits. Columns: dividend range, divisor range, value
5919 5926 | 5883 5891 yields 1.12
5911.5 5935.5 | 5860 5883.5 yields 0.97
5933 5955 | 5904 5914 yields 0.99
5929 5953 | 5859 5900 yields 1.01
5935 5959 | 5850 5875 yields 0.96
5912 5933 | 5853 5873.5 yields 0.98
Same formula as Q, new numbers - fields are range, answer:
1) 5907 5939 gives 4.51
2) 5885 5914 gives 4.2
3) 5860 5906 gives 4.41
